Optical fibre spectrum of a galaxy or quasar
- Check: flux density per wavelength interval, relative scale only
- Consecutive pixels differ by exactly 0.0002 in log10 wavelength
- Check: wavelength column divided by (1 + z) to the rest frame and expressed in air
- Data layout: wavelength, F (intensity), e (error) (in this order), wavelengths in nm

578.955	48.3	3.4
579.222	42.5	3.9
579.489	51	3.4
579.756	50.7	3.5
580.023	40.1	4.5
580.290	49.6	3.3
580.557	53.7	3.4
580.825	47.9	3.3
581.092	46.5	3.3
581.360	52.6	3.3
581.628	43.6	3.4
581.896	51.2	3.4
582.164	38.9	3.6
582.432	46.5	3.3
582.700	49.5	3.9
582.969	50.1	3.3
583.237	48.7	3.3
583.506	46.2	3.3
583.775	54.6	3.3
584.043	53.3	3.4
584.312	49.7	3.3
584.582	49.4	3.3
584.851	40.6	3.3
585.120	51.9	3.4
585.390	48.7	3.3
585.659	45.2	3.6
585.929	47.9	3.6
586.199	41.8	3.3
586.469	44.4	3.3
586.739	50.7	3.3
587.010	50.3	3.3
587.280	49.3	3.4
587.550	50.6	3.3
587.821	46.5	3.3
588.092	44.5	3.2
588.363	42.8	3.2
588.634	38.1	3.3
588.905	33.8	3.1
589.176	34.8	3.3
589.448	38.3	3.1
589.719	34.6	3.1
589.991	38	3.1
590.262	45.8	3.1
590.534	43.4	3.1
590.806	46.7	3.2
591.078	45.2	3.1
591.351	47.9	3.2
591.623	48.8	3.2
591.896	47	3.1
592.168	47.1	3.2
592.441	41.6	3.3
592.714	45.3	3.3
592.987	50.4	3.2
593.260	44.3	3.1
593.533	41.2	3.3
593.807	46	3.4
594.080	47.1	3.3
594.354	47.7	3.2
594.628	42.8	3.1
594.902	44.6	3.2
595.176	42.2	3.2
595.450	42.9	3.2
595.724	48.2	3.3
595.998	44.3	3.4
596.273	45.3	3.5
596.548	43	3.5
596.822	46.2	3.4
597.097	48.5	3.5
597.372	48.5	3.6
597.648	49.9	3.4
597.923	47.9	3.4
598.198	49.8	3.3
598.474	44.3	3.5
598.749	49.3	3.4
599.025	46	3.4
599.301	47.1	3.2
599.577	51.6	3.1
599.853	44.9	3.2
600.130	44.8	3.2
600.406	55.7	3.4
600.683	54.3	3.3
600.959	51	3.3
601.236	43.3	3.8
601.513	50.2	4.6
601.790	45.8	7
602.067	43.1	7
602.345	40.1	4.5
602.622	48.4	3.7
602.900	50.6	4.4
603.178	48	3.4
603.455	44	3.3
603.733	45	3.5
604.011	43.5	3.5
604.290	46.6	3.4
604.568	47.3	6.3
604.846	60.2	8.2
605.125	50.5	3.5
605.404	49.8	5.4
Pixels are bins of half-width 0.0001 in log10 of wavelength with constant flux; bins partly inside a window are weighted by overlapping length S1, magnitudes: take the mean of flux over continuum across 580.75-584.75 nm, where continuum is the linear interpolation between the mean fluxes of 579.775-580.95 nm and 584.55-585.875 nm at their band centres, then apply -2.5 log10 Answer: -0.02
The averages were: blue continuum 48.1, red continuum 47.1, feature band 48.5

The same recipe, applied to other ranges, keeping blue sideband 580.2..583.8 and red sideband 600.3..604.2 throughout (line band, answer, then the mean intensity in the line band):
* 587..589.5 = 0.13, 42.7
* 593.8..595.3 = 0.06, 45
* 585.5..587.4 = 0.02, 47.1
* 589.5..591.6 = 0.11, 43.2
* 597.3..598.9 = -0.02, 48.3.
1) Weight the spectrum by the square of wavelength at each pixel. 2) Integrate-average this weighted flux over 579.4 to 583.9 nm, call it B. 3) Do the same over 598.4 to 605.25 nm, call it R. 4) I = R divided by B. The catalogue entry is 1.1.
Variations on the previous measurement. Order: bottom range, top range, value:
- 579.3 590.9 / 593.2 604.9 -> 1.07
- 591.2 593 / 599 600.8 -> 1.09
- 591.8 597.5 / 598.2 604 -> 1.06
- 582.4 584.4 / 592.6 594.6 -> 0.95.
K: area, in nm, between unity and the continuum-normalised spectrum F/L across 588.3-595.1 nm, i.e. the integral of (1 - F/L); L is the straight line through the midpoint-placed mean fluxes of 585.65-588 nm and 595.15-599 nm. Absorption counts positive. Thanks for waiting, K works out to 0.534 nm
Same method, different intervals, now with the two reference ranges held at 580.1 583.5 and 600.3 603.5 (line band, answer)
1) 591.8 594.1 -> 0.120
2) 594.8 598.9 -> 0.136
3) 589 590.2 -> 0.277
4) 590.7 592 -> 0.023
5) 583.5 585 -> -0.038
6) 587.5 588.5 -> 0.048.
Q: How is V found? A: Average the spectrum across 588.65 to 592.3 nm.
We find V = 42.3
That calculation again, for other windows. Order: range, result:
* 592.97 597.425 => 45.3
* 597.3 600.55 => 48.3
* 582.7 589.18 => 46.7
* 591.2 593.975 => 46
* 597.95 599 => 47.6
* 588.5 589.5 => 36.1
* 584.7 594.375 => 44.6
